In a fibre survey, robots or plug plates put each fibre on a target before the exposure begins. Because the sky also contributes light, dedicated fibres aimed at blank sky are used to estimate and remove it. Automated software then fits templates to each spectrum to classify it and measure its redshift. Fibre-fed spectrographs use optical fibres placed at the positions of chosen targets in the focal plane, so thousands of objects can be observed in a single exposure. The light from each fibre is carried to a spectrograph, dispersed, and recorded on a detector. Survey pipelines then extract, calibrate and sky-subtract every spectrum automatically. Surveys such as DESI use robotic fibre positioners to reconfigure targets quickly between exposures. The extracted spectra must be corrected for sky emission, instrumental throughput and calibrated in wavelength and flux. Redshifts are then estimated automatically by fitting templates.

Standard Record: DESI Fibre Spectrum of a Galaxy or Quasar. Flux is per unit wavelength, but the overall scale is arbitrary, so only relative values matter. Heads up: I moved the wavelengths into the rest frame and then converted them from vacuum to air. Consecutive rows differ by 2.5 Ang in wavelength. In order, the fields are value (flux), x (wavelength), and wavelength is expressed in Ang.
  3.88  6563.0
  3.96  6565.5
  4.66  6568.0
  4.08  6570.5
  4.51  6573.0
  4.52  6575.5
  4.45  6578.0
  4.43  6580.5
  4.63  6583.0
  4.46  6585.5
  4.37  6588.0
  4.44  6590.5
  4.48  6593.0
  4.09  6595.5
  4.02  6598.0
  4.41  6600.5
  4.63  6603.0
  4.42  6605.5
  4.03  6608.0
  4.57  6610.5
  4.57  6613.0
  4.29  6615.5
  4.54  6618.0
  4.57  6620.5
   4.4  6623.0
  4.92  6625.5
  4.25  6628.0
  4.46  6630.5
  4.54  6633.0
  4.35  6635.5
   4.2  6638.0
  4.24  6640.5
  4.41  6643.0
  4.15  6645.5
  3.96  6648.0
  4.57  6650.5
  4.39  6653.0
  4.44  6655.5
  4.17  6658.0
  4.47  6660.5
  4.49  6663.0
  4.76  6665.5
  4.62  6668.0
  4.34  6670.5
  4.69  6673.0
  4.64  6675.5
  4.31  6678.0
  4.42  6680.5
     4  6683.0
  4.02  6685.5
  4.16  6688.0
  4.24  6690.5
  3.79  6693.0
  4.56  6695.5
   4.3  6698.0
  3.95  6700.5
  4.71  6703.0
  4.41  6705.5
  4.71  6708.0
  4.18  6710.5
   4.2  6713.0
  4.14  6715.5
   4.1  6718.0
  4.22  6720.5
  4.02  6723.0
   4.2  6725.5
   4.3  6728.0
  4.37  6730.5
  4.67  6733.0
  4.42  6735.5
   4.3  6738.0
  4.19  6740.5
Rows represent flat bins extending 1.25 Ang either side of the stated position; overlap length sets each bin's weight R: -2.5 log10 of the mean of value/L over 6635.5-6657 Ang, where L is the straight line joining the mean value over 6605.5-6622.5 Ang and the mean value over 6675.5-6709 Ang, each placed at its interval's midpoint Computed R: 0.02 mag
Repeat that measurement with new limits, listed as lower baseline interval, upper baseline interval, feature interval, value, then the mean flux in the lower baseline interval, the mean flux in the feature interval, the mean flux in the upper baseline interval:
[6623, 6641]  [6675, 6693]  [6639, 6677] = -0.03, 4.43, 4.42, 4.21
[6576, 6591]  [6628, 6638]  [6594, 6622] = 0.01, 4.47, 4.38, 4.39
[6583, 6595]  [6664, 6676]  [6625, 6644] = 0.03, 4.44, 4.4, 4.61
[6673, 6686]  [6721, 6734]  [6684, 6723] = 0.02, 4.33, 4.24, 4.3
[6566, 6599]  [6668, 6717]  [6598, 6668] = -0.01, 4.39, 4.41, 4.31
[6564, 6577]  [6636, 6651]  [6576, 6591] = -0.04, 4.34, 4.47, 4.24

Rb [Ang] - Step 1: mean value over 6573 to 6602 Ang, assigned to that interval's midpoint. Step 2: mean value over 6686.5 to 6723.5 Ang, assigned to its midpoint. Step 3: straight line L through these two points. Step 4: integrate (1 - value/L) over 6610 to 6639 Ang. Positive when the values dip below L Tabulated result -0.80 Ang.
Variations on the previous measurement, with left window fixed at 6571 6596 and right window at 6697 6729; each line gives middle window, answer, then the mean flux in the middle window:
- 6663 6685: -0.7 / 4.46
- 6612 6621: -0.2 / 4.48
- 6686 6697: 0.3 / 4.18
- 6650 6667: -0.5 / 4.47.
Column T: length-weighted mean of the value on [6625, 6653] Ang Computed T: 4.35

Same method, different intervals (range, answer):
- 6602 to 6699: 4.38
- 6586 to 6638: 4.41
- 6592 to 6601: 4.23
